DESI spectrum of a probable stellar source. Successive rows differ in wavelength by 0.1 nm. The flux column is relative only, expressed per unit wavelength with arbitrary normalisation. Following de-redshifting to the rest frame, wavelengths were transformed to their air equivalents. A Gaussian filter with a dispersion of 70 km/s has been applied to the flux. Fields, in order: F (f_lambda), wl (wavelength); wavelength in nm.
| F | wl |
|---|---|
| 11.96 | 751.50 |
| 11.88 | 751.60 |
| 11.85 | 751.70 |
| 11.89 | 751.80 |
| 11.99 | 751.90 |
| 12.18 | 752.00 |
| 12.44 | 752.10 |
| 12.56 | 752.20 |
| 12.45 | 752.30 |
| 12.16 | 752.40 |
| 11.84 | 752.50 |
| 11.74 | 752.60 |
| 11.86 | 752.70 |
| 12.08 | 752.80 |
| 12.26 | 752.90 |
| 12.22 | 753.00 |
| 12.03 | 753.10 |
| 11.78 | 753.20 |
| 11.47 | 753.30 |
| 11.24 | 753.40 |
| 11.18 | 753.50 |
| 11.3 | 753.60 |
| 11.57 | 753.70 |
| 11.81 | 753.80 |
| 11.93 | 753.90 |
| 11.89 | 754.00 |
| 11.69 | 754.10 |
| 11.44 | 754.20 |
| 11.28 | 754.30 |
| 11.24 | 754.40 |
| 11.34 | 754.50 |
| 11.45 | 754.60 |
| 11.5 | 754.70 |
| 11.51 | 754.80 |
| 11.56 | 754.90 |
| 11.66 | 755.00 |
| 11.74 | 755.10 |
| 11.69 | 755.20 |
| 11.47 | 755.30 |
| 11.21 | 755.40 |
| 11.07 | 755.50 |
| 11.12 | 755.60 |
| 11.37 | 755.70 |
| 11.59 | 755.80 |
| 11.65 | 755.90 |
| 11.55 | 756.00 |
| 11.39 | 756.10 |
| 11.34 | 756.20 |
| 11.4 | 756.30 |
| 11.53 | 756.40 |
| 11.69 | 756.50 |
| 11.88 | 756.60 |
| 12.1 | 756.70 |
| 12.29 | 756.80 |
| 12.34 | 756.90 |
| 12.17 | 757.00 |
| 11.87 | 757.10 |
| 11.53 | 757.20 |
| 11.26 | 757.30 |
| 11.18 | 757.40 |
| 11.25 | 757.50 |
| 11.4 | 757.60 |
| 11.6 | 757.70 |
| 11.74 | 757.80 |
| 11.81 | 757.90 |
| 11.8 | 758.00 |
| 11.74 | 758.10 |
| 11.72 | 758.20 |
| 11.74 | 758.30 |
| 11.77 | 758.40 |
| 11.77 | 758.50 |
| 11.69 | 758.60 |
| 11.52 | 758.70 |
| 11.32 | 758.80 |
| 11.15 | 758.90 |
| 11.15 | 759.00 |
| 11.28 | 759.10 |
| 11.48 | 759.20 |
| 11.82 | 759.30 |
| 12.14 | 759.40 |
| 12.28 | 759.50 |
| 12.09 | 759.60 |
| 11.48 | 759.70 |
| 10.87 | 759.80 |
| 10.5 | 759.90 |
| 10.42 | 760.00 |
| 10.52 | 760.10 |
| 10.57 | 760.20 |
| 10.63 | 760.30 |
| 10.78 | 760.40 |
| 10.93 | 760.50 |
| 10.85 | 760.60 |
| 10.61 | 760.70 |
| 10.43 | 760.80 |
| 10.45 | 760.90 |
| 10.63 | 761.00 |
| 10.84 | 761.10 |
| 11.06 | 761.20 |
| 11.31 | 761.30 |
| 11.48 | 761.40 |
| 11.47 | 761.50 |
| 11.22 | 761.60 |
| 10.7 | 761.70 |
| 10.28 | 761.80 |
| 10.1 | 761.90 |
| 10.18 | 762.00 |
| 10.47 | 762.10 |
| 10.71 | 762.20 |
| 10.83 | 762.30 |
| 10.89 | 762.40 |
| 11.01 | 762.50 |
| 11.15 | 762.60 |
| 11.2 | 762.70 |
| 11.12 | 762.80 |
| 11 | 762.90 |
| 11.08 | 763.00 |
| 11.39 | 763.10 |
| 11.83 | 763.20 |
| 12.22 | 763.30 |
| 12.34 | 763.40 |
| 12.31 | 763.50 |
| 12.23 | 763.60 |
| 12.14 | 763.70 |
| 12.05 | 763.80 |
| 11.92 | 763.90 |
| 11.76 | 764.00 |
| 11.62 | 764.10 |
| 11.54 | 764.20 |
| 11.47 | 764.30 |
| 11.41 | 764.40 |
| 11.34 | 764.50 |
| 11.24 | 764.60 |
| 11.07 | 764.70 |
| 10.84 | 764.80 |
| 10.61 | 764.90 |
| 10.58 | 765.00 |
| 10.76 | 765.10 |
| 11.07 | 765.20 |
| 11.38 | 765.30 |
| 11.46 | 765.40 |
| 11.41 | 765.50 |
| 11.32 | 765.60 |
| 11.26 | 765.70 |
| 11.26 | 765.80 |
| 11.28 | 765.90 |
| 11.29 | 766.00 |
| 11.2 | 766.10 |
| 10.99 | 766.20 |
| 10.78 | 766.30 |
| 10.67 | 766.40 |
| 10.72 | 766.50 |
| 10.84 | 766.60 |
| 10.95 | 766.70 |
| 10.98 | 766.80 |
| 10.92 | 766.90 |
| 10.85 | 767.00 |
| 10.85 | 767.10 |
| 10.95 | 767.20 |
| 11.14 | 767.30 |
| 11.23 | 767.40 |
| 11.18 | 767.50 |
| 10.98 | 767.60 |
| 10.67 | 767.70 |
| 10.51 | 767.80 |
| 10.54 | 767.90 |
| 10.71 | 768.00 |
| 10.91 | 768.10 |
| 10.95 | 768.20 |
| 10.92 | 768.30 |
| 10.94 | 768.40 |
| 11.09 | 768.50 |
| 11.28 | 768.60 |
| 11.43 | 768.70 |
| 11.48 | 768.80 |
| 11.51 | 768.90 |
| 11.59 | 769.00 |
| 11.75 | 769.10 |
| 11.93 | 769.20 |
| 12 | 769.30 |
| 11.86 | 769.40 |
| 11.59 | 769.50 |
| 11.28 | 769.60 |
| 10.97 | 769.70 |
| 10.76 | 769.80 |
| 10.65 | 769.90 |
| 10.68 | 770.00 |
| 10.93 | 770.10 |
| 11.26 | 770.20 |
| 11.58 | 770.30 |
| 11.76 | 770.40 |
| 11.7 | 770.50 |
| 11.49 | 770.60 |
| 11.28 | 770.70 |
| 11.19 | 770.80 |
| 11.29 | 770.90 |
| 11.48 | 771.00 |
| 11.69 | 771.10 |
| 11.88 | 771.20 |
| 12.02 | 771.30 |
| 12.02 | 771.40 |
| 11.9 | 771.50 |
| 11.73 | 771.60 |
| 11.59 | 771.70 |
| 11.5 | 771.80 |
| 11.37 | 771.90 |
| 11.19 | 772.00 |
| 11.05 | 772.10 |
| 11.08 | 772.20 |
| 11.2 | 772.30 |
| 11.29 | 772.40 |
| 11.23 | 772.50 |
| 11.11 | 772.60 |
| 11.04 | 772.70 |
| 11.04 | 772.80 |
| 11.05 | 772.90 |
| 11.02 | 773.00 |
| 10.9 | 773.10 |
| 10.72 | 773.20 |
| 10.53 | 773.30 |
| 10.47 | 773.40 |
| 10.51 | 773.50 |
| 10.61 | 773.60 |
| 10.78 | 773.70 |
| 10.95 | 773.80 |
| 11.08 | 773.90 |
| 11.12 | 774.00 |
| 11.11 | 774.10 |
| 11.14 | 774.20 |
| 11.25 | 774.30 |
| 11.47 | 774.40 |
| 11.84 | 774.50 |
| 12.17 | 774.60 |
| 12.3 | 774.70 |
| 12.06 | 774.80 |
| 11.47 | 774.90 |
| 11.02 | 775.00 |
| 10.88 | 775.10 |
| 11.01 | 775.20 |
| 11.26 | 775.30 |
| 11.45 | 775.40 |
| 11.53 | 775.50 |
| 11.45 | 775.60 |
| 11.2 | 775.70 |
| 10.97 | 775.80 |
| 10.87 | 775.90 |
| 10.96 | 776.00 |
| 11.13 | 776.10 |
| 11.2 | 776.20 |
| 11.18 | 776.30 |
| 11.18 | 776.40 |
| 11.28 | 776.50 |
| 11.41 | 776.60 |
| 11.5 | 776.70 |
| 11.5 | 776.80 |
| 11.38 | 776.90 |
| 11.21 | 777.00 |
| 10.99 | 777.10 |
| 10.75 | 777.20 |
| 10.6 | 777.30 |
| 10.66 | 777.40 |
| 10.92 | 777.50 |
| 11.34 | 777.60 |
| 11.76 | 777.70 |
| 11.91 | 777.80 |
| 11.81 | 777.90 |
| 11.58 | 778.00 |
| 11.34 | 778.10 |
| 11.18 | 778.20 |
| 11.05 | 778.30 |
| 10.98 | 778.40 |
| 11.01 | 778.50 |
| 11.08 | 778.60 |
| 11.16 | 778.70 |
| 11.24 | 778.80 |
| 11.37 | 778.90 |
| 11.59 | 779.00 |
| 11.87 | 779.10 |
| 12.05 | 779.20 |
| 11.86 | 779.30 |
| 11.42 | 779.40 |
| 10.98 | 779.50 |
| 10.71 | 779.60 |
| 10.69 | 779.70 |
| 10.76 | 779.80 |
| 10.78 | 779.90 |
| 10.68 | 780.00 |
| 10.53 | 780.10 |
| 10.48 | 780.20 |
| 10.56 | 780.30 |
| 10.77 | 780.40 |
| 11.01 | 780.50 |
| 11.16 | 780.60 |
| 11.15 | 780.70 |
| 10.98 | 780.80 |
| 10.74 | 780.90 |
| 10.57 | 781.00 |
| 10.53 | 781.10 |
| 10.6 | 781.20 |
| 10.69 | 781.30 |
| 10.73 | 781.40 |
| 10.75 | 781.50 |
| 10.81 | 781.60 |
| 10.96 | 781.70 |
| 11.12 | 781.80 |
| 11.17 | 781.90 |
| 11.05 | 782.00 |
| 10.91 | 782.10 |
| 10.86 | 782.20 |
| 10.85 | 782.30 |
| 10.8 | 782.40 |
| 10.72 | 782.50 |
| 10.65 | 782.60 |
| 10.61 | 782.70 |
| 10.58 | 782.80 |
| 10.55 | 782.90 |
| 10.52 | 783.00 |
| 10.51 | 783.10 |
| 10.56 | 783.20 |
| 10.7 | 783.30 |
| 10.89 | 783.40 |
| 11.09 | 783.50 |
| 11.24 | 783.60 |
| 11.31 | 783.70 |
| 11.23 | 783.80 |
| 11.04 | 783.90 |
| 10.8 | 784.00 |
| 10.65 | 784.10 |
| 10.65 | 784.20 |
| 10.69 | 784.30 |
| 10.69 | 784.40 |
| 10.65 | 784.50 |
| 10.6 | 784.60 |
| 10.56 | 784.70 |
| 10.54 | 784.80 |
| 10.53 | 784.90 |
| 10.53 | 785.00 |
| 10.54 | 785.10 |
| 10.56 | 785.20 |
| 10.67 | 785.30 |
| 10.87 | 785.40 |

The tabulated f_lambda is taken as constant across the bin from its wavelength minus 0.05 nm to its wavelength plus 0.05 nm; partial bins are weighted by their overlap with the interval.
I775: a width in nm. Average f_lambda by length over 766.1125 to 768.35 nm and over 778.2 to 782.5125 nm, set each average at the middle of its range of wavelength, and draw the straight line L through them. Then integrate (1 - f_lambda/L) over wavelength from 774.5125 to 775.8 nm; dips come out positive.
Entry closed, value -0.06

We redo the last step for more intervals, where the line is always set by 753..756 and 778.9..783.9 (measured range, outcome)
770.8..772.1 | -0.054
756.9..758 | -0.016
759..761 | 0.061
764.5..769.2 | 0.074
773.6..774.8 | -0.033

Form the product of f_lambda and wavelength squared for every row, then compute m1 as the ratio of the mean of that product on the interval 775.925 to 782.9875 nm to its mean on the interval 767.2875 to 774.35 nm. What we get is 1.01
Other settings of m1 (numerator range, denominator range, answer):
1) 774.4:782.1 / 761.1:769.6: 1.03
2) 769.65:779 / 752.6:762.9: 1.03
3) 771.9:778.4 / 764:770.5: 1.02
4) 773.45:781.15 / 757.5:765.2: 1.03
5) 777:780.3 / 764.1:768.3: 1.04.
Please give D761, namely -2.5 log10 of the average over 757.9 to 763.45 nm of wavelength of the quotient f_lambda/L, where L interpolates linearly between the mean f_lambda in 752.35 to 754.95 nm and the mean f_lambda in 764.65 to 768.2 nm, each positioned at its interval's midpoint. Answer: 0.01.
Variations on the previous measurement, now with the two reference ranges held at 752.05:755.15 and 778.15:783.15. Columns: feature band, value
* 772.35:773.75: 0.03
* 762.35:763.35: 0.02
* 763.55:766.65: 0.01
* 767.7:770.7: 0.00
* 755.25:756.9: 0.01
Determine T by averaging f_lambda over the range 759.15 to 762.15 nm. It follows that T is 11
